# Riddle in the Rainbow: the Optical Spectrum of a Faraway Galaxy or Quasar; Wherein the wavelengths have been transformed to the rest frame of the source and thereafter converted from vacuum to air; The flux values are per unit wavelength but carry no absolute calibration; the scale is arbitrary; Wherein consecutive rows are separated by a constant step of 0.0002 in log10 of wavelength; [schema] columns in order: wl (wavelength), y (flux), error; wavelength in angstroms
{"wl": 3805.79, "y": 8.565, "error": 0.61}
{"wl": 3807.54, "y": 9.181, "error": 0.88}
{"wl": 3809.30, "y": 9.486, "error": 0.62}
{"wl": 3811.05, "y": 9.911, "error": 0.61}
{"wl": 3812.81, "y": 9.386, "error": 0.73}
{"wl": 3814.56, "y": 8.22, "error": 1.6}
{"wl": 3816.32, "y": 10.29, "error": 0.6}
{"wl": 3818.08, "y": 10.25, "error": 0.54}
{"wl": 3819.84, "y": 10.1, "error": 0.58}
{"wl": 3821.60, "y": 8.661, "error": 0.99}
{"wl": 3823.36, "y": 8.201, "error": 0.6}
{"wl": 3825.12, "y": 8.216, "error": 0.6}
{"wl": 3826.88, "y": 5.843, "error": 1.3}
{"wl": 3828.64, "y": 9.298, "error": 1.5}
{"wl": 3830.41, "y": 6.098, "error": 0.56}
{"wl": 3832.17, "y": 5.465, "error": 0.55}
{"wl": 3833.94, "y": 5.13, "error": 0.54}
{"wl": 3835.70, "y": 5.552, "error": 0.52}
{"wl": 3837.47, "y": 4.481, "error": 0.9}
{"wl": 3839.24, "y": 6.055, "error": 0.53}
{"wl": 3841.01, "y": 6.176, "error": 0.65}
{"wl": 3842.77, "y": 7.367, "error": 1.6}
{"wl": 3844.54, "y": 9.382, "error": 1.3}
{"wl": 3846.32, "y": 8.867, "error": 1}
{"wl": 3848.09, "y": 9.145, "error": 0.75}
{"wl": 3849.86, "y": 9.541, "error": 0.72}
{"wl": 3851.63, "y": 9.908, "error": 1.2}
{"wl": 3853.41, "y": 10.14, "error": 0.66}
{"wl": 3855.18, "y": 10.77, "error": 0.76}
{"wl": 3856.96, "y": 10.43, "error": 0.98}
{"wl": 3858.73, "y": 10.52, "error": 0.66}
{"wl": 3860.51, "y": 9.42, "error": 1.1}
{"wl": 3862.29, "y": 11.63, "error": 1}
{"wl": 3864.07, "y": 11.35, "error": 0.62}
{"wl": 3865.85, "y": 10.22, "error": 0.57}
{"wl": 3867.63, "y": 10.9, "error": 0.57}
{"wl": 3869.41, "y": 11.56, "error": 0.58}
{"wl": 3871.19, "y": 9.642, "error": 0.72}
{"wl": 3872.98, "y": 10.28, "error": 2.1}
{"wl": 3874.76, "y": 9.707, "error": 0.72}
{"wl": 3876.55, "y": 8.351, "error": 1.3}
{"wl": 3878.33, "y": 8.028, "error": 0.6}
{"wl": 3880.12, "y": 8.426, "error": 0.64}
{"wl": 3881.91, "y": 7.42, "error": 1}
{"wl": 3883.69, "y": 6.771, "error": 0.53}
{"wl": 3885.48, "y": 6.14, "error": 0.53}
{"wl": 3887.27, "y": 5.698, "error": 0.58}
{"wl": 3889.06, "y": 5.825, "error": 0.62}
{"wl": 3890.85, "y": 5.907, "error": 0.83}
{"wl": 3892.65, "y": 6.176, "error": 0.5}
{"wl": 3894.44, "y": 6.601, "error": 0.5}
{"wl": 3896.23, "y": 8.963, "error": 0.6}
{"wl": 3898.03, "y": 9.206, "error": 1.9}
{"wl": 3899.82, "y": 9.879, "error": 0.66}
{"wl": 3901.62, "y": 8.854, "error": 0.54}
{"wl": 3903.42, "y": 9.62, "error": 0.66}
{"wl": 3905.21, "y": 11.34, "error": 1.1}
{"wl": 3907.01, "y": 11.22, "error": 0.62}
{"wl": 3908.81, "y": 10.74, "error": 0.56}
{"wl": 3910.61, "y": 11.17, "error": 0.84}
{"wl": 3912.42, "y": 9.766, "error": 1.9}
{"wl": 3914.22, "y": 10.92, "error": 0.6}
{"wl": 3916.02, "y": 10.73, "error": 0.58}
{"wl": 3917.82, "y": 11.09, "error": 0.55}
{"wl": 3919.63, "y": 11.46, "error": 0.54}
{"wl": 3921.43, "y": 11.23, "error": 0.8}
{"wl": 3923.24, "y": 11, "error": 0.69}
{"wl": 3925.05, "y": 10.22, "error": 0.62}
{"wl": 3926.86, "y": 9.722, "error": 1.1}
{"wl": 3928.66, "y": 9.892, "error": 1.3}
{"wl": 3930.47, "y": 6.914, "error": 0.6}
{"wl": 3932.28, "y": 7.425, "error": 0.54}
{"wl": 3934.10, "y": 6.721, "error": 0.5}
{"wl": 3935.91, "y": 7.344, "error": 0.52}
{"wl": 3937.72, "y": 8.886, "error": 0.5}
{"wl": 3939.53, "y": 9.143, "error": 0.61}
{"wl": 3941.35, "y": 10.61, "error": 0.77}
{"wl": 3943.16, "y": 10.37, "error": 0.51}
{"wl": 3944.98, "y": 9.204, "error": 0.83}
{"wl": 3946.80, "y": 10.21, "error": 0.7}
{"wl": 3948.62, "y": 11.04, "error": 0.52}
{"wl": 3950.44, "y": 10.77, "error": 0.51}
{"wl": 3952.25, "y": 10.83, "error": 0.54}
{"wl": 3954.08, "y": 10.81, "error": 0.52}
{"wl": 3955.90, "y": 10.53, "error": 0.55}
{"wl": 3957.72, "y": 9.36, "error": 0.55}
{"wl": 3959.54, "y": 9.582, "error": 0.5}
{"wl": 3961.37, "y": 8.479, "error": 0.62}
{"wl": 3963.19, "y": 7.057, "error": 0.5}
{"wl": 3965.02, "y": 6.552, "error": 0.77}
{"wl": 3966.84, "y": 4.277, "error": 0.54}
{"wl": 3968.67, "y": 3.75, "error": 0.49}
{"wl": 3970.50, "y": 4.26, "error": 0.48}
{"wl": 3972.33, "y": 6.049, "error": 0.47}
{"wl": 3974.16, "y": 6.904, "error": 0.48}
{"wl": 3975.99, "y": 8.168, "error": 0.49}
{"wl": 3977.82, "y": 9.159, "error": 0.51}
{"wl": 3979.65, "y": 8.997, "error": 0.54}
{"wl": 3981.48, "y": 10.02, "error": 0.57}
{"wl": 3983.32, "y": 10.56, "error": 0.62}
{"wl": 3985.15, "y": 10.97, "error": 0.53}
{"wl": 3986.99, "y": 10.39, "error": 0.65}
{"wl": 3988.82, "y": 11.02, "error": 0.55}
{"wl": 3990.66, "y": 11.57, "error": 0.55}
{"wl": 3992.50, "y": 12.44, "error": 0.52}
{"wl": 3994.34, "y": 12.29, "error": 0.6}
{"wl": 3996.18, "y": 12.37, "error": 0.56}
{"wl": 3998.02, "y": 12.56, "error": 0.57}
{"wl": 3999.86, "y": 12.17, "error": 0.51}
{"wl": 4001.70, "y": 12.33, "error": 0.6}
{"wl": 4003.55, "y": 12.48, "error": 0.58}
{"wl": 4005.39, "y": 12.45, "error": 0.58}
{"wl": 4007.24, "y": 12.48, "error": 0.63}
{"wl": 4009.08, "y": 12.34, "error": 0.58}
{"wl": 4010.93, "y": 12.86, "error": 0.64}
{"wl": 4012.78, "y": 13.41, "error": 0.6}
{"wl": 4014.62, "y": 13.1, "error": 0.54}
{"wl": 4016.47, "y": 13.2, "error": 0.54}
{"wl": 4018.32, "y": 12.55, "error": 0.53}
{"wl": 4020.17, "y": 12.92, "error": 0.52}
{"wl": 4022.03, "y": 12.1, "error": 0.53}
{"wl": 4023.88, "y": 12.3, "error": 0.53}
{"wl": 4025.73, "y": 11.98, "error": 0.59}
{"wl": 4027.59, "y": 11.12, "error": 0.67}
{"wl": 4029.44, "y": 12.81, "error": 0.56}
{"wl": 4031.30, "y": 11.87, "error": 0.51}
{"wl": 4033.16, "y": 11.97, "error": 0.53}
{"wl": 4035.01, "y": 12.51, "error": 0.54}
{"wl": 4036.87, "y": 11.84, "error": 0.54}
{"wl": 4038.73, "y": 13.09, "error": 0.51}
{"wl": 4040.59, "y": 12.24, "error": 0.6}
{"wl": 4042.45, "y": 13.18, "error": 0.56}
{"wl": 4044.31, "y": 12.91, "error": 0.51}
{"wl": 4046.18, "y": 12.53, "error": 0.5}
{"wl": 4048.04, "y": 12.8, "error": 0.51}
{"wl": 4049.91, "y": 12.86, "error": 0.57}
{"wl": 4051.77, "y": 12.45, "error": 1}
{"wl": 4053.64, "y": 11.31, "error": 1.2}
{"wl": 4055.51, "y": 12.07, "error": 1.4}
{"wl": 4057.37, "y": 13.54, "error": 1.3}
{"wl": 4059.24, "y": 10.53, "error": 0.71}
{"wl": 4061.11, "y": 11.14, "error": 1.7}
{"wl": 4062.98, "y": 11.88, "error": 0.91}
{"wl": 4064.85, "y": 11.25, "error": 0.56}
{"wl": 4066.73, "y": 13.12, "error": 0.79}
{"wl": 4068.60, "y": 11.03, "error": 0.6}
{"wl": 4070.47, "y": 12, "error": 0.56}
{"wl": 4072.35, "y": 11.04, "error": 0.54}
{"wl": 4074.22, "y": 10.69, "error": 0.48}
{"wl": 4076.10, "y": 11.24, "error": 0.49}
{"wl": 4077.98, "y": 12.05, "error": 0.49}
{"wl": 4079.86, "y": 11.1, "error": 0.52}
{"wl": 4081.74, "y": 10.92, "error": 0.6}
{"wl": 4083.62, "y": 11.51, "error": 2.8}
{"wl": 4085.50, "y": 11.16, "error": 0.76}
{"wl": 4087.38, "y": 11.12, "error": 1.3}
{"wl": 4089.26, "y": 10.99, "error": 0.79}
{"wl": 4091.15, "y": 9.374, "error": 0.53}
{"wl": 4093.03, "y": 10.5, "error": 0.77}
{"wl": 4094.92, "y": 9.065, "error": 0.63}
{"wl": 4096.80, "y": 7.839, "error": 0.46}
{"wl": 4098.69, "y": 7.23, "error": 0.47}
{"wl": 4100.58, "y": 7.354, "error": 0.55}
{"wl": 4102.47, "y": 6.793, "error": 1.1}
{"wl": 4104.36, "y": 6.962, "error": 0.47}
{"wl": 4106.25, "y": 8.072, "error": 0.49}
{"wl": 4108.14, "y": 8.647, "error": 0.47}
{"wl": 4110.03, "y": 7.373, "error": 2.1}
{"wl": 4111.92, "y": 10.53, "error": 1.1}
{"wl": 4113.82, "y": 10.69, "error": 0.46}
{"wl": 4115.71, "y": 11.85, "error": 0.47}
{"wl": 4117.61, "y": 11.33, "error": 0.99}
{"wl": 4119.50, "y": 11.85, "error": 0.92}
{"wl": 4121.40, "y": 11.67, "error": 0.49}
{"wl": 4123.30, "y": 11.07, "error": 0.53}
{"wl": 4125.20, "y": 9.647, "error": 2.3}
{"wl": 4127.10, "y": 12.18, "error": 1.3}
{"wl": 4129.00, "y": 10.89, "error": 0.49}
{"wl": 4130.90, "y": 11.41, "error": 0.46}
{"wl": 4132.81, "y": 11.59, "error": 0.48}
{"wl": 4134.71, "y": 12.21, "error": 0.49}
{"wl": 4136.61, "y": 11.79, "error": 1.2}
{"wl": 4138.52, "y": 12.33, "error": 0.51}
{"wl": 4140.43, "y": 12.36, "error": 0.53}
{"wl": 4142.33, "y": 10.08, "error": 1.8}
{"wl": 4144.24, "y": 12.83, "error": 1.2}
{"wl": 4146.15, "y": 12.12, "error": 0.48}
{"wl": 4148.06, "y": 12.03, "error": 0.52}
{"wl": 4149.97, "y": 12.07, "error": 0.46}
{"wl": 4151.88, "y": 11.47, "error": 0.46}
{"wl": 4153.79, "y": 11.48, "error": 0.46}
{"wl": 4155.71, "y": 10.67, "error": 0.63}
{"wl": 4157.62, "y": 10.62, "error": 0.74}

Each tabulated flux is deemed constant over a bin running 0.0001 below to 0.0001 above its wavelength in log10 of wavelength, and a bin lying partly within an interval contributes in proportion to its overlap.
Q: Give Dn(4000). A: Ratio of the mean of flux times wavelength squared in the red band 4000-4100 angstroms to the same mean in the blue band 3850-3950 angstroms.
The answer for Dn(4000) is 1.35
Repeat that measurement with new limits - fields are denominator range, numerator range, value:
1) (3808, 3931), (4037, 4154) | 1.38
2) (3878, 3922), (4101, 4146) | 1.33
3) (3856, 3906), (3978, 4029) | 1.43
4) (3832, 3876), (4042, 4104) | 1.36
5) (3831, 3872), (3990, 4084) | 1.51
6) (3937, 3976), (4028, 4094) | 1.46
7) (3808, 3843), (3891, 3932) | 1.32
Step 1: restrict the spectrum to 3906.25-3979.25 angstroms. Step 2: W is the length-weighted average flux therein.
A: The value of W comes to 9.08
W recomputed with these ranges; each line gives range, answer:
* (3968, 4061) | 11.5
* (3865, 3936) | 9.1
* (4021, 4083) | 12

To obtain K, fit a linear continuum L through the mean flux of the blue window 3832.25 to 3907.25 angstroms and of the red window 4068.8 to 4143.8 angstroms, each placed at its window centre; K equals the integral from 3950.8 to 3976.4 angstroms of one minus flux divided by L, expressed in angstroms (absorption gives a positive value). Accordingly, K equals 4.5 angstroms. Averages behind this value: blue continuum 8.58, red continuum 10.4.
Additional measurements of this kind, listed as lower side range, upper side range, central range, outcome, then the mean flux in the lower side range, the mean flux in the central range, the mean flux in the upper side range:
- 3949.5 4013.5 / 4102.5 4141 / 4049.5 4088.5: -4.6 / 10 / 11.6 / 10.6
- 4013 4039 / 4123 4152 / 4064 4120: 8.5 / 12.4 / 10.1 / 11.6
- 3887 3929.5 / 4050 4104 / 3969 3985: 3.2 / 9.53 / 8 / 10.7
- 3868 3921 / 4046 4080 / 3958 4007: 4.7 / 9.06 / 9.54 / 11.8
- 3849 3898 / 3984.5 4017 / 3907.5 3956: 2.1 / 8.9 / 9.95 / 12.2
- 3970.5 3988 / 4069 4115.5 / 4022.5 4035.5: -4.0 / 8.79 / 12.1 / 9.8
